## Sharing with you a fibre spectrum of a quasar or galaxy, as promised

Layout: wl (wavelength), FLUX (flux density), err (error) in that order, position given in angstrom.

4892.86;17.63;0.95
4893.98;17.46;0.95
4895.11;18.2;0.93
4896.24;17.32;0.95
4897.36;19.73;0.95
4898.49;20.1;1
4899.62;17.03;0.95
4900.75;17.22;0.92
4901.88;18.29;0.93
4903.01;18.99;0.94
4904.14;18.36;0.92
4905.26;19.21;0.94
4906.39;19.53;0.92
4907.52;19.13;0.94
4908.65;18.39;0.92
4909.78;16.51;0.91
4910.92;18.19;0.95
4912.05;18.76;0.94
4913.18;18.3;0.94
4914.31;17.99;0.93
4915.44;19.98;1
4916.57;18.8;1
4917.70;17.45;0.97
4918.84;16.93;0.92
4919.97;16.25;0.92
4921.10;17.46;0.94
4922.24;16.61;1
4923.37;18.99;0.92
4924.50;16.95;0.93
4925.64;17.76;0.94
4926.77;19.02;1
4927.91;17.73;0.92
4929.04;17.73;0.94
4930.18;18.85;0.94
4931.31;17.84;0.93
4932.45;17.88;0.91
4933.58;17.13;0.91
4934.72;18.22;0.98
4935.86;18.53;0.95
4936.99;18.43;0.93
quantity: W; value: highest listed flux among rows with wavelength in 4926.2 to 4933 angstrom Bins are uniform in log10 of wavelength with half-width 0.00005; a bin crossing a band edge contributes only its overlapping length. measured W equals 19.02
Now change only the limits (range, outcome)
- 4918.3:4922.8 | 17.46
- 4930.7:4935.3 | 18.22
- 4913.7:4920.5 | 19.98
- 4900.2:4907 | 19.53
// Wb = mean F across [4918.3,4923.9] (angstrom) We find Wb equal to 17.2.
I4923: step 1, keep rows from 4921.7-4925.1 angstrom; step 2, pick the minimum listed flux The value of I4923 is 16.61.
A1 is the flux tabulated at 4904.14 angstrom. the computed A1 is 18.36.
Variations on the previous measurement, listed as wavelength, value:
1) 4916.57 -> 18.8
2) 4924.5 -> 16.95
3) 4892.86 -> 17.63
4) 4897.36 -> 19.73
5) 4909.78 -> 16.51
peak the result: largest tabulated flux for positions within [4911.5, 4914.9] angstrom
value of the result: 18.76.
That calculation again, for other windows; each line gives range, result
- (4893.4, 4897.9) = 19.73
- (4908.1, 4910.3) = 18.39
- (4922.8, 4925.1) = 18.99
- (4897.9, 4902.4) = 20.1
